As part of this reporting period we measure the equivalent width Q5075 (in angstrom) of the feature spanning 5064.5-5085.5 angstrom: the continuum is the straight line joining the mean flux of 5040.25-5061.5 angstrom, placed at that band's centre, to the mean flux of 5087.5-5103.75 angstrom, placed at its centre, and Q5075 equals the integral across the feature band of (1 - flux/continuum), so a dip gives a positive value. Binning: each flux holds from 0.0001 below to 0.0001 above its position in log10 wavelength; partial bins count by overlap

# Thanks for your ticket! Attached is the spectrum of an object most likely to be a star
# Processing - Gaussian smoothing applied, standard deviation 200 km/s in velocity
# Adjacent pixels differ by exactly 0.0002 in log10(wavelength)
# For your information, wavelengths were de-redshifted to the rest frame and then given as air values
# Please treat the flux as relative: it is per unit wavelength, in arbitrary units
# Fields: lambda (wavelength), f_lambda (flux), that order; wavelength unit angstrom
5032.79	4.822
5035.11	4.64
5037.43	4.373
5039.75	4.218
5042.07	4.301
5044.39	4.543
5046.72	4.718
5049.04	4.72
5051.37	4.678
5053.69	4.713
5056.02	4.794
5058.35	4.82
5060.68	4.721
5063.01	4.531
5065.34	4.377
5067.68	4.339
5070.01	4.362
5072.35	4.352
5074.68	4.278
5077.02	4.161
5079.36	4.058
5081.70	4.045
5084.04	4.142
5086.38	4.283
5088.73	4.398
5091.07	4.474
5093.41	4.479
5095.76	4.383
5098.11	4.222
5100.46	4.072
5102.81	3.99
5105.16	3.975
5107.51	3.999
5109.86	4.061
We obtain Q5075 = 1.06 angstrom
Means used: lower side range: 4.65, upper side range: 4.29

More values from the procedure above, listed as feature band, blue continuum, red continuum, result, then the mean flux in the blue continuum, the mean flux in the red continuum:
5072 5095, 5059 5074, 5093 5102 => 0.4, 4.45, 4.26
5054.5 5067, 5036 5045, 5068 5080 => -1.0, 4.36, 4.26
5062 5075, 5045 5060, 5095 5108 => 0.4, 4.73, 4.1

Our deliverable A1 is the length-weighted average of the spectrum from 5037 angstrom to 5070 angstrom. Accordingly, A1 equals 4.56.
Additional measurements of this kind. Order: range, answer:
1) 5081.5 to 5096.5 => 4.33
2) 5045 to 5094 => 4.45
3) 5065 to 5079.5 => 4.28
